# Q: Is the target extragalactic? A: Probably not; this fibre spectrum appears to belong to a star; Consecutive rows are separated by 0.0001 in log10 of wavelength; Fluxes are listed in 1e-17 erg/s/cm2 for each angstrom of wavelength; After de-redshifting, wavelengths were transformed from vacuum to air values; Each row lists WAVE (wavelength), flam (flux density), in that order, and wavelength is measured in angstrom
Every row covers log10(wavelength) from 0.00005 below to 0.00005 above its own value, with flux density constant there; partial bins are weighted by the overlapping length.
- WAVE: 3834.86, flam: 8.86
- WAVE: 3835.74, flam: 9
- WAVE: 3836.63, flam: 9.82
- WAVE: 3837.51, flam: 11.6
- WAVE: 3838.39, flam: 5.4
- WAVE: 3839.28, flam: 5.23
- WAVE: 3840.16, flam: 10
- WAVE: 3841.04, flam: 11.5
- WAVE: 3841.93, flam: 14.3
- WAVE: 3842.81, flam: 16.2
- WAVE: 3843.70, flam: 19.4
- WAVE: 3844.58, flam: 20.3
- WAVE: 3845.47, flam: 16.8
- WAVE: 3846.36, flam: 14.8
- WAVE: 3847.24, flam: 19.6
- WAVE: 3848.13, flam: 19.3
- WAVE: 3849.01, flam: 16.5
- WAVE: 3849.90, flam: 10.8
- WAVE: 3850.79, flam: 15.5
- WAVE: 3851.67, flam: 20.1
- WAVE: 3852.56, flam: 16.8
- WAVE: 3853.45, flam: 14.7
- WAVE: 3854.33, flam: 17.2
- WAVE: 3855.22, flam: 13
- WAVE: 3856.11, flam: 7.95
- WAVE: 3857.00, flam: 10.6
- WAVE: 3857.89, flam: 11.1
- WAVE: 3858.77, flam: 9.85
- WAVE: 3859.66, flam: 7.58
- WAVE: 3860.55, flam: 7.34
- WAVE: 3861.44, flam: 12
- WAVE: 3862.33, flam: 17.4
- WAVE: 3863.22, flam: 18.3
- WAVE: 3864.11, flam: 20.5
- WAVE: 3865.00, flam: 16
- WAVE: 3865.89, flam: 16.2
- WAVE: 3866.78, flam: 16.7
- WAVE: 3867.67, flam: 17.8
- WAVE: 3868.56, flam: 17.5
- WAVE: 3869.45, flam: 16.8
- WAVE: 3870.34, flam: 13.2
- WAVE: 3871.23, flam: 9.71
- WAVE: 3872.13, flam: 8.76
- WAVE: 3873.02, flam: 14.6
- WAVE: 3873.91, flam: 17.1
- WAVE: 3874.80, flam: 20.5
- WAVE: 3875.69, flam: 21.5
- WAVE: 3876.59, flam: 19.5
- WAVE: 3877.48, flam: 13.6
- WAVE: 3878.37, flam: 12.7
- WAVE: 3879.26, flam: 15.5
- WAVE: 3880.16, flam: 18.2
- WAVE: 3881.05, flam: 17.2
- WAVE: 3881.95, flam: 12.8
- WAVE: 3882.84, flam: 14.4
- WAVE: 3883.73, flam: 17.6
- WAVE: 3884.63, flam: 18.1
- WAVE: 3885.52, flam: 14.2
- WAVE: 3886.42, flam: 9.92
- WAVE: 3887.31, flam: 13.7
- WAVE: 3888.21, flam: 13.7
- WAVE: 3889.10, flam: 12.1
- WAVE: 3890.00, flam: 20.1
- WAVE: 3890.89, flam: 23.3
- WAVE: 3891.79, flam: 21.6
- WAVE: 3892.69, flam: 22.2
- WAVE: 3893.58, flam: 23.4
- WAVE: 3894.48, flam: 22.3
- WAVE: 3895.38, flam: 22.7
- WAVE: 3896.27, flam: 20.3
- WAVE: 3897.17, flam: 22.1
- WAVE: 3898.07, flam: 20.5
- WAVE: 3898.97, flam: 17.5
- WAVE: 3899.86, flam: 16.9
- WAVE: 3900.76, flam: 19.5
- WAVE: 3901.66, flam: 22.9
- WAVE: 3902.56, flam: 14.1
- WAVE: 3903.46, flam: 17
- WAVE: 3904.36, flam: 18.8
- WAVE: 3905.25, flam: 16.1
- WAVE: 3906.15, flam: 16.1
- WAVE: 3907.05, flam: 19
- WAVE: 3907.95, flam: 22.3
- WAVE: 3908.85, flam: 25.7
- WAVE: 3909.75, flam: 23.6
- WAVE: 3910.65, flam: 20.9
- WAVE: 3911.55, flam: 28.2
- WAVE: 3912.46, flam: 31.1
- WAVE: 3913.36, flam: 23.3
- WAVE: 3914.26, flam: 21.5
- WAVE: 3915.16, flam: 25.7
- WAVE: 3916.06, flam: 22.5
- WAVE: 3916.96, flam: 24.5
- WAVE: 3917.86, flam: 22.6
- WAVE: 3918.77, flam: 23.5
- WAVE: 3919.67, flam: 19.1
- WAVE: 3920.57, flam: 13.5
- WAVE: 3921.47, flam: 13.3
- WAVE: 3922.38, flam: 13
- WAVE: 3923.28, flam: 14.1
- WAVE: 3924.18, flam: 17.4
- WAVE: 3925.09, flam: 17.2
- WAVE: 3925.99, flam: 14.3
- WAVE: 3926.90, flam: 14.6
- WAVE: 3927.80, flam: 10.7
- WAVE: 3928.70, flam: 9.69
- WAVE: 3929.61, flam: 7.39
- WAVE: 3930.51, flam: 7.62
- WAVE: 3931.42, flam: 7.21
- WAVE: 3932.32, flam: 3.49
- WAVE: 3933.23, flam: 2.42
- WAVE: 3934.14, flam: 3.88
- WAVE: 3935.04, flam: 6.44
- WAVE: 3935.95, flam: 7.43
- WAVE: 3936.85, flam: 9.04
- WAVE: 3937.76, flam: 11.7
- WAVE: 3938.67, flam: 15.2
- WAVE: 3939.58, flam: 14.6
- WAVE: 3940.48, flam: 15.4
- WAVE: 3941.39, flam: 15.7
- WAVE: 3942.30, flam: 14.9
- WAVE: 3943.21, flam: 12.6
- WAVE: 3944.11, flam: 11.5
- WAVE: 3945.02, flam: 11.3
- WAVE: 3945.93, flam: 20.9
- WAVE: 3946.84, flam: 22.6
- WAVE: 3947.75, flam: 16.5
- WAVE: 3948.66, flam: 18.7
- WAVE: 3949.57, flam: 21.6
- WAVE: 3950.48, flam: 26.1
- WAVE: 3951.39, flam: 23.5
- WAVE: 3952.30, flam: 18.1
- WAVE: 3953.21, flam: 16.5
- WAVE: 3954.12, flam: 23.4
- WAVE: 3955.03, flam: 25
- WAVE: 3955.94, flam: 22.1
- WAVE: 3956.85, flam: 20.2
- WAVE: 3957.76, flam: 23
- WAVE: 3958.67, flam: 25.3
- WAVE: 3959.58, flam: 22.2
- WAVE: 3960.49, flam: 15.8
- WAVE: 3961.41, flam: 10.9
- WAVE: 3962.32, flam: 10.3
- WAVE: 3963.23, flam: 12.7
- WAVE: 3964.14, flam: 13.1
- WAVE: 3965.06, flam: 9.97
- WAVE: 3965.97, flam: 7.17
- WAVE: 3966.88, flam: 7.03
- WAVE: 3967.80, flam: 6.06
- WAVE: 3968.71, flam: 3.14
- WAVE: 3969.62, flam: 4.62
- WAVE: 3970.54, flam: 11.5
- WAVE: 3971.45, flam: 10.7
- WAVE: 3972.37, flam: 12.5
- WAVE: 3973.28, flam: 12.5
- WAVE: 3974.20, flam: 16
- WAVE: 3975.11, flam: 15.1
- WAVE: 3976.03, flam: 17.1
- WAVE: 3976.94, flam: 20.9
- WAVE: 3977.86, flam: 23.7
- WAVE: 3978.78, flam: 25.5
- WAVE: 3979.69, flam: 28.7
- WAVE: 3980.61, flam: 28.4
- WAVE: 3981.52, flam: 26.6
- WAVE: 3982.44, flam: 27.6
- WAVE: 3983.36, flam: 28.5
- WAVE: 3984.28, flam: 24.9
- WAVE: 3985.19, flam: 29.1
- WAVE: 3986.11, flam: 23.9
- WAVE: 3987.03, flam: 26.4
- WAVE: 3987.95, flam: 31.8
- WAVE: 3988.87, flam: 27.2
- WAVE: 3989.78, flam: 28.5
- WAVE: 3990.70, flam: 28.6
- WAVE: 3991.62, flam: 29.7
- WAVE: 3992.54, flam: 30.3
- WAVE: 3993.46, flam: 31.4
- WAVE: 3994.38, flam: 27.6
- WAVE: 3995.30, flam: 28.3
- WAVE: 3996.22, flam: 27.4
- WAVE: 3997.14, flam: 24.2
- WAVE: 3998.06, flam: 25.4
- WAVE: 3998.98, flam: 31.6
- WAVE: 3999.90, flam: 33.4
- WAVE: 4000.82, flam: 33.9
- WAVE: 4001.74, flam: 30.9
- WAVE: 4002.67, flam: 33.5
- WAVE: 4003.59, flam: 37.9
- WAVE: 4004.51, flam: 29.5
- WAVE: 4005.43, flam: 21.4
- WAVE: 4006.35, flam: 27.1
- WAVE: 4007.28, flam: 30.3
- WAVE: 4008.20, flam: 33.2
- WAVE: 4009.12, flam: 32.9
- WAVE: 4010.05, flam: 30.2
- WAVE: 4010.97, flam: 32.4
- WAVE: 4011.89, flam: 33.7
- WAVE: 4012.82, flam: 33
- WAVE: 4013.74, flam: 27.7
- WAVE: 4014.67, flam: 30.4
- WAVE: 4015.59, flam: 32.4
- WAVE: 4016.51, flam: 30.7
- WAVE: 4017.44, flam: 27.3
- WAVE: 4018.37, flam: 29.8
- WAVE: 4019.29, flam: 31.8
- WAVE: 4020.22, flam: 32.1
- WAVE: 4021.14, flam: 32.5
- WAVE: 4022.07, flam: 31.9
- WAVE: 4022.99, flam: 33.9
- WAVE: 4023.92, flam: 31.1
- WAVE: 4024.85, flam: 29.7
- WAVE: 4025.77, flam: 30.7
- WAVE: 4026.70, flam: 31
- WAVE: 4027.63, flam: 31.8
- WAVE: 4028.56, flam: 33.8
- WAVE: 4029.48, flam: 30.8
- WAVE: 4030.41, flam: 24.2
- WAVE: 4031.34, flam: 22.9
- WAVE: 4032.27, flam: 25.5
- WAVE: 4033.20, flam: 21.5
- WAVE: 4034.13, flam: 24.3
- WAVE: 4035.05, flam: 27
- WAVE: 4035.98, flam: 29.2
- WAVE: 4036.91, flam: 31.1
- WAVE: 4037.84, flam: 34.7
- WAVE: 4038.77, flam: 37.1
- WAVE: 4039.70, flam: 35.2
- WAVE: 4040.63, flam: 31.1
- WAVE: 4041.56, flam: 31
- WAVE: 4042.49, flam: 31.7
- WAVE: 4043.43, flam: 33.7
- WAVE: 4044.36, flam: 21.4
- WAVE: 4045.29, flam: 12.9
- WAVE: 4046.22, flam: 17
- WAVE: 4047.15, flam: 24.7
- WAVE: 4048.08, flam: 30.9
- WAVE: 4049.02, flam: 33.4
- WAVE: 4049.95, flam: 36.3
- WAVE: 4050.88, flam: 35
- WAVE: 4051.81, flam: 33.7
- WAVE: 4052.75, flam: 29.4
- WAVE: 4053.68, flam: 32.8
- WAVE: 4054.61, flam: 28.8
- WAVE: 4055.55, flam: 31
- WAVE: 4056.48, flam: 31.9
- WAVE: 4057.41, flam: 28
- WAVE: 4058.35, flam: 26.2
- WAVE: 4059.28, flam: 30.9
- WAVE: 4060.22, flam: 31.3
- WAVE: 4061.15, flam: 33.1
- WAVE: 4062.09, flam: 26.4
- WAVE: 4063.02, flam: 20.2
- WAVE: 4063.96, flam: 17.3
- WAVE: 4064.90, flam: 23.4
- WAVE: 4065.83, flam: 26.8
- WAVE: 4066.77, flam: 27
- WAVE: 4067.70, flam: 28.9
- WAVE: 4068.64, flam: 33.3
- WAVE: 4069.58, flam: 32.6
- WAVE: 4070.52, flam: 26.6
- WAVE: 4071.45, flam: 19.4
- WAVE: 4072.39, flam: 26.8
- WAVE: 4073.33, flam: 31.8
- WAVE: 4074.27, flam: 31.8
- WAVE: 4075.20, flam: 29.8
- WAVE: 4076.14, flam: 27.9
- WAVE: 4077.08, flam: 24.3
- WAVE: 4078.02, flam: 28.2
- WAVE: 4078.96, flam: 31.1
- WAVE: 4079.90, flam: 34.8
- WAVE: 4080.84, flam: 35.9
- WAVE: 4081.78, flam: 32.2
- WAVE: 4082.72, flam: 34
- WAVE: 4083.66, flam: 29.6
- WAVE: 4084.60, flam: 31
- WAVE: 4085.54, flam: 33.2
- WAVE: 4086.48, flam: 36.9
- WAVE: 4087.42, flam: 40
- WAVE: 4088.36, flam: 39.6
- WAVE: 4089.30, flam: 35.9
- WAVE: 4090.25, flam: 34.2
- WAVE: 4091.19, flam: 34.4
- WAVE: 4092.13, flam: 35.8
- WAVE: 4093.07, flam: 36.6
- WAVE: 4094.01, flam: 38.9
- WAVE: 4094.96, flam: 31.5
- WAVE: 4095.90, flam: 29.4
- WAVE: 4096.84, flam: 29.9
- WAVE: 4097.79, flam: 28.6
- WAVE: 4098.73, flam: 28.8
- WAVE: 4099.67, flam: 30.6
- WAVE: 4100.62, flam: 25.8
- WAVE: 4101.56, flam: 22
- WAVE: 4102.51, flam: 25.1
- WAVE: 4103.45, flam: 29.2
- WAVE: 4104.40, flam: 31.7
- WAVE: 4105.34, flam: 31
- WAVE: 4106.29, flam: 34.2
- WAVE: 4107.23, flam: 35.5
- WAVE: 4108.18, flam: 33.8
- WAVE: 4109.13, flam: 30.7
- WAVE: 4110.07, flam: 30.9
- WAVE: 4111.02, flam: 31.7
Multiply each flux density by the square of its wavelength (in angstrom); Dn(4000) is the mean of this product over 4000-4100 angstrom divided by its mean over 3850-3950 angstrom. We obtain 2.0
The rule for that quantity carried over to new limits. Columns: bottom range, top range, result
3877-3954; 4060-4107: 1.96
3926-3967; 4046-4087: 2.17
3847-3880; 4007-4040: 2.21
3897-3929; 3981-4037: 1.61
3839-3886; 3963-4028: 1.83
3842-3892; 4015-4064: 2.08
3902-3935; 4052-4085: 1.88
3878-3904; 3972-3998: 1.48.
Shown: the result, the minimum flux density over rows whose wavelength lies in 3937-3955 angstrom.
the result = 11.3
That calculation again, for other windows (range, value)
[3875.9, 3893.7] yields 9.92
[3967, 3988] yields 3.14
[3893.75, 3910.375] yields 14.1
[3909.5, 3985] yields 2.42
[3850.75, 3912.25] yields 7.34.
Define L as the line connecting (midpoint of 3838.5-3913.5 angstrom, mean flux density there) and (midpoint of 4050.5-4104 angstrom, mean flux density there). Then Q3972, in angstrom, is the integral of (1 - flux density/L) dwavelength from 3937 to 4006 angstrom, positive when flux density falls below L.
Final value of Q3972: 7.45 angstrom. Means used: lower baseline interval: 16.8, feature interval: 20.9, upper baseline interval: 30.3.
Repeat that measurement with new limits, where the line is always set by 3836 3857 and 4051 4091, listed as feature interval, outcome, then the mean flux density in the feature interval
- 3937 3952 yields 3.04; 16.9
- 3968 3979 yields 4.40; 14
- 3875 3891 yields 0.74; 15.9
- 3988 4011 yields -4.34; 29.9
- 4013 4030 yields -2.80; 31.1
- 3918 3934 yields 6.00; 12.3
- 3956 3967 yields 3.45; 15.3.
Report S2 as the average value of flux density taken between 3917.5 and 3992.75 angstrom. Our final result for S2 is 17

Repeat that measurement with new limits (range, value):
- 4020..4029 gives 31.8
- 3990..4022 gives 30.4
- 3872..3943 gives 16.7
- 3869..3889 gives 15.1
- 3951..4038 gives 25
